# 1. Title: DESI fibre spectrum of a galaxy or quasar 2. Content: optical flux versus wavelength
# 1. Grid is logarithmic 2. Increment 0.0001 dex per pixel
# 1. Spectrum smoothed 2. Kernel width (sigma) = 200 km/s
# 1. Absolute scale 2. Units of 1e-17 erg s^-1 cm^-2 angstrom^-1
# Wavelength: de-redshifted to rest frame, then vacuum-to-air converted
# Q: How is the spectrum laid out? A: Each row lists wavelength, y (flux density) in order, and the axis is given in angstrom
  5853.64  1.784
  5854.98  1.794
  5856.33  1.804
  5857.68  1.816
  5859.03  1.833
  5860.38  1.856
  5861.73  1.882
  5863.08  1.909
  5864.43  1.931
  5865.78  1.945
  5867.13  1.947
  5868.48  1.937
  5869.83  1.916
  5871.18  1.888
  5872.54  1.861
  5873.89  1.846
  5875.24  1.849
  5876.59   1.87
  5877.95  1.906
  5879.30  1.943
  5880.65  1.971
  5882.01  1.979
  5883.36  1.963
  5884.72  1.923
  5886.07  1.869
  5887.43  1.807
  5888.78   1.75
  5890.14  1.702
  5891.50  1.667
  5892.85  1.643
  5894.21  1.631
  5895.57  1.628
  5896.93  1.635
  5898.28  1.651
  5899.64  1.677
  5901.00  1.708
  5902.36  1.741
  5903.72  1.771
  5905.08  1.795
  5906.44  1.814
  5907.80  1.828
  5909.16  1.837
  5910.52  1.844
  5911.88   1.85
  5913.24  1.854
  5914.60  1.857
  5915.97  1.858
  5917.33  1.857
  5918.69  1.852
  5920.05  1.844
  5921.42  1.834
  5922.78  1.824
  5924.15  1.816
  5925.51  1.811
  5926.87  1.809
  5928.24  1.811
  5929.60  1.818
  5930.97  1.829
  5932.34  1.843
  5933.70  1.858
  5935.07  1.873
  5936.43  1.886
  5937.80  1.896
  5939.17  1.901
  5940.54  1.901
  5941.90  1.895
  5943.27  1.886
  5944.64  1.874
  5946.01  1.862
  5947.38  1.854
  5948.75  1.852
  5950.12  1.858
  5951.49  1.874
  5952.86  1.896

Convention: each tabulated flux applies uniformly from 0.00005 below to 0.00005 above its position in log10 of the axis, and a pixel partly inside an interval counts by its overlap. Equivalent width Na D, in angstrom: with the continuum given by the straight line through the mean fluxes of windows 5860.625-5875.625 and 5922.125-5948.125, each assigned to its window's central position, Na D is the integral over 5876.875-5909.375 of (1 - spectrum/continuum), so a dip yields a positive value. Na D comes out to 1.71 angstrom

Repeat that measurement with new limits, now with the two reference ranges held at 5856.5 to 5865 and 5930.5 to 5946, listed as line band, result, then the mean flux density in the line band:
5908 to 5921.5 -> 0.2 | 1.85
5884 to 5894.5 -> 0.6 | 1.75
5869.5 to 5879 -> -0.1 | 1.88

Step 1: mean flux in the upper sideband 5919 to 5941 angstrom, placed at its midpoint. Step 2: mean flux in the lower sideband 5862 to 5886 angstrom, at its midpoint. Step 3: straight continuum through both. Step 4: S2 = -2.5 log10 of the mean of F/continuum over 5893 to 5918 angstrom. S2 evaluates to 0.066 mag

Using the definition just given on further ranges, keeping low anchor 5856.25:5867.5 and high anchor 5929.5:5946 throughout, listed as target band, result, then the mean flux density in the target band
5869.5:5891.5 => 0.01 mag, 1.87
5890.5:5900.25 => 0.14 mag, 1.65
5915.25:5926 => 0.02 mag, 1.84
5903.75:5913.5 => 0.03 mag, 1.83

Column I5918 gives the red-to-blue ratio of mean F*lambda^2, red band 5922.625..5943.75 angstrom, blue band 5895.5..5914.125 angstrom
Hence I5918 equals 1.06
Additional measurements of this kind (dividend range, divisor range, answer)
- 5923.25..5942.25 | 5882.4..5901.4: 1.08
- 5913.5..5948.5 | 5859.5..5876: 1.00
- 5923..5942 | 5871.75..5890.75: 1.01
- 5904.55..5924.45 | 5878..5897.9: 1.03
